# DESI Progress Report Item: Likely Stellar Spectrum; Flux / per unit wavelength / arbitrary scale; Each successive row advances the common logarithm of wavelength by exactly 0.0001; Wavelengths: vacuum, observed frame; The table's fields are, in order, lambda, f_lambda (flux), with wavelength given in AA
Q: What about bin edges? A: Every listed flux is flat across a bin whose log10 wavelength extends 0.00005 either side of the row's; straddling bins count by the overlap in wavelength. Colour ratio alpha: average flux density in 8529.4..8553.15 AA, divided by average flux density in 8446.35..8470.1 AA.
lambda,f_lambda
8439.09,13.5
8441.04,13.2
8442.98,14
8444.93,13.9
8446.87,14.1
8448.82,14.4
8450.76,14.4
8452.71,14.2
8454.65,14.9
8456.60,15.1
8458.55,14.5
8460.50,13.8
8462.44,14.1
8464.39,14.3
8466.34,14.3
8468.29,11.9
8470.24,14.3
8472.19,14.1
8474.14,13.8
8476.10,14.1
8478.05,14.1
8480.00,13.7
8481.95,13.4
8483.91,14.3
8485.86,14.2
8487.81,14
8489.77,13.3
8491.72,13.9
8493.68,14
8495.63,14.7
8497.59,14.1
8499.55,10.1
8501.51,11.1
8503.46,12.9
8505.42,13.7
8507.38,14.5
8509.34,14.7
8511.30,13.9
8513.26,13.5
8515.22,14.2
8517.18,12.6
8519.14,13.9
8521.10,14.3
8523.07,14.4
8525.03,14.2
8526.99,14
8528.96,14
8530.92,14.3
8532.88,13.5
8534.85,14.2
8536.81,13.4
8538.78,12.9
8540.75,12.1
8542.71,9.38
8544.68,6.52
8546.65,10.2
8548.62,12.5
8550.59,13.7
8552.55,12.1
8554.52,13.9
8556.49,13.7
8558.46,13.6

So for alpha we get 0.85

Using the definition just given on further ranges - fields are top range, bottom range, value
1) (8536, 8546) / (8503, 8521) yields 0.78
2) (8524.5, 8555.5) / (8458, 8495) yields 0.90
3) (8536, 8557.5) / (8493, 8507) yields 0.91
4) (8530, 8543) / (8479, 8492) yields 0.94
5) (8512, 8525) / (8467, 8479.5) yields 1.01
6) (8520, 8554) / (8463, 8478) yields 0.92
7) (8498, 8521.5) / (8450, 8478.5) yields 0.94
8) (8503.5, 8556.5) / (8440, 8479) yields 0.93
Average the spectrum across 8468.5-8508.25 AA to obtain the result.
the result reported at 13.6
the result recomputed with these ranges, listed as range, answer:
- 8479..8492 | 13.8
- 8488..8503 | 13.1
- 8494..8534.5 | 13.6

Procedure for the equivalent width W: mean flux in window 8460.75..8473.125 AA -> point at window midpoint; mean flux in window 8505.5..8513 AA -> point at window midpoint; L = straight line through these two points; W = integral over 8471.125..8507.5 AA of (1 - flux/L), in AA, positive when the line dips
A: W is 1.2 AA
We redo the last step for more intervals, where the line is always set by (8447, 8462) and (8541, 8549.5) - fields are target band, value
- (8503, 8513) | -1.9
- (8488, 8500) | -1.1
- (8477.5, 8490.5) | -0.9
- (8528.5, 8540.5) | -3.7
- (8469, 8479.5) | -0.4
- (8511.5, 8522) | -2.3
